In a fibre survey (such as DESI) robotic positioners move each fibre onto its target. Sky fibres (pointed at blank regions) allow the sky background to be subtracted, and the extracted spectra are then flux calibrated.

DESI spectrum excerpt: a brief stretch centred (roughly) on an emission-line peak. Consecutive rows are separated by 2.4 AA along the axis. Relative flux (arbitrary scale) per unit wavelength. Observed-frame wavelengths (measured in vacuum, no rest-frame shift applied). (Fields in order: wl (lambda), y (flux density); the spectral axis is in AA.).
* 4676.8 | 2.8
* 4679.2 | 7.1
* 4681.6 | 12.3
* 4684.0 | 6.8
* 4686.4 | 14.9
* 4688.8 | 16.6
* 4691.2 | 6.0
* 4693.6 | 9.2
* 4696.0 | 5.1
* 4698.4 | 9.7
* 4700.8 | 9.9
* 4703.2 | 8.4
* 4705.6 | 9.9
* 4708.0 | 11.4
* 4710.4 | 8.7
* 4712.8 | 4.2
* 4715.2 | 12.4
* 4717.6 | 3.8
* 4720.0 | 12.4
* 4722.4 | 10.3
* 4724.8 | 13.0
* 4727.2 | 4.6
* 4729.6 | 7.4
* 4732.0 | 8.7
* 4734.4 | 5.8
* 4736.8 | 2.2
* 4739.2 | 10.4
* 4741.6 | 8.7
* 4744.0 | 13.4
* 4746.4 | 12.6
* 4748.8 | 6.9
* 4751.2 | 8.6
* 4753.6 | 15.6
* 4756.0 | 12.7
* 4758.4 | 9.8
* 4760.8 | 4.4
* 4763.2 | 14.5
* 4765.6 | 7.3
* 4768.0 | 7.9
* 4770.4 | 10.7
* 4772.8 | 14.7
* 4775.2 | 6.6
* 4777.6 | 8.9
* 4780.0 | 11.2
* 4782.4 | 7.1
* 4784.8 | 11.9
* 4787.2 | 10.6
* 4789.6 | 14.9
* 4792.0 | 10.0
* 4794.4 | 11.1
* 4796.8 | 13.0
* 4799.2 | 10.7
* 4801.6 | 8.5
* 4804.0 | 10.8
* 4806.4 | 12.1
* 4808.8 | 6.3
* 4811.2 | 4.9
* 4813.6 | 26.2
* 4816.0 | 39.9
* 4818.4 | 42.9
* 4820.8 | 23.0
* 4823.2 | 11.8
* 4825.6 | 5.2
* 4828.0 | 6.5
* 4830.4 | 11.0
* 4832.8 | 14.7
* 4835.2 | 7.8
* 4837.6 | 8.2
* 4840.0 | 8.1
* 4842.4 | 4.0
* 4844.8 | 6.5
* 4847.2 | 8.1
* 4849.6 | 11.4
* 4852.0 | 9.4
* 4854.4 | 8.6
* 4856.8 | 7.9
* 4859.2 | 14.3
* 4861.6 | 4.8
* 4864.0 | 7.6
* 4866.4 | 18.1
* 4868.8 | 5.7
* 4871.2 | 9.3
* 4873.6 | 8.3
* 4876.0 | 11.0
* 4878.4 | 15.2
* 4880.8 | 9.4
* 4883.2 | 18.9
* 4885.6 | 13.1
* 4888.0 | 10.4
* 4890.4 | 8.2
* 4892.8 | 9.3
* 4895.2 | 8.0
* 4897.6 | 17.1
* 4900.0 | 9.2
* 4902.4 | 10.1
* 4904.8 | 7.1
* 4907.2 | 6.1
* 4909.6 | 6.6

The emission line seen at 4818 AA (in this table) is [O II]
